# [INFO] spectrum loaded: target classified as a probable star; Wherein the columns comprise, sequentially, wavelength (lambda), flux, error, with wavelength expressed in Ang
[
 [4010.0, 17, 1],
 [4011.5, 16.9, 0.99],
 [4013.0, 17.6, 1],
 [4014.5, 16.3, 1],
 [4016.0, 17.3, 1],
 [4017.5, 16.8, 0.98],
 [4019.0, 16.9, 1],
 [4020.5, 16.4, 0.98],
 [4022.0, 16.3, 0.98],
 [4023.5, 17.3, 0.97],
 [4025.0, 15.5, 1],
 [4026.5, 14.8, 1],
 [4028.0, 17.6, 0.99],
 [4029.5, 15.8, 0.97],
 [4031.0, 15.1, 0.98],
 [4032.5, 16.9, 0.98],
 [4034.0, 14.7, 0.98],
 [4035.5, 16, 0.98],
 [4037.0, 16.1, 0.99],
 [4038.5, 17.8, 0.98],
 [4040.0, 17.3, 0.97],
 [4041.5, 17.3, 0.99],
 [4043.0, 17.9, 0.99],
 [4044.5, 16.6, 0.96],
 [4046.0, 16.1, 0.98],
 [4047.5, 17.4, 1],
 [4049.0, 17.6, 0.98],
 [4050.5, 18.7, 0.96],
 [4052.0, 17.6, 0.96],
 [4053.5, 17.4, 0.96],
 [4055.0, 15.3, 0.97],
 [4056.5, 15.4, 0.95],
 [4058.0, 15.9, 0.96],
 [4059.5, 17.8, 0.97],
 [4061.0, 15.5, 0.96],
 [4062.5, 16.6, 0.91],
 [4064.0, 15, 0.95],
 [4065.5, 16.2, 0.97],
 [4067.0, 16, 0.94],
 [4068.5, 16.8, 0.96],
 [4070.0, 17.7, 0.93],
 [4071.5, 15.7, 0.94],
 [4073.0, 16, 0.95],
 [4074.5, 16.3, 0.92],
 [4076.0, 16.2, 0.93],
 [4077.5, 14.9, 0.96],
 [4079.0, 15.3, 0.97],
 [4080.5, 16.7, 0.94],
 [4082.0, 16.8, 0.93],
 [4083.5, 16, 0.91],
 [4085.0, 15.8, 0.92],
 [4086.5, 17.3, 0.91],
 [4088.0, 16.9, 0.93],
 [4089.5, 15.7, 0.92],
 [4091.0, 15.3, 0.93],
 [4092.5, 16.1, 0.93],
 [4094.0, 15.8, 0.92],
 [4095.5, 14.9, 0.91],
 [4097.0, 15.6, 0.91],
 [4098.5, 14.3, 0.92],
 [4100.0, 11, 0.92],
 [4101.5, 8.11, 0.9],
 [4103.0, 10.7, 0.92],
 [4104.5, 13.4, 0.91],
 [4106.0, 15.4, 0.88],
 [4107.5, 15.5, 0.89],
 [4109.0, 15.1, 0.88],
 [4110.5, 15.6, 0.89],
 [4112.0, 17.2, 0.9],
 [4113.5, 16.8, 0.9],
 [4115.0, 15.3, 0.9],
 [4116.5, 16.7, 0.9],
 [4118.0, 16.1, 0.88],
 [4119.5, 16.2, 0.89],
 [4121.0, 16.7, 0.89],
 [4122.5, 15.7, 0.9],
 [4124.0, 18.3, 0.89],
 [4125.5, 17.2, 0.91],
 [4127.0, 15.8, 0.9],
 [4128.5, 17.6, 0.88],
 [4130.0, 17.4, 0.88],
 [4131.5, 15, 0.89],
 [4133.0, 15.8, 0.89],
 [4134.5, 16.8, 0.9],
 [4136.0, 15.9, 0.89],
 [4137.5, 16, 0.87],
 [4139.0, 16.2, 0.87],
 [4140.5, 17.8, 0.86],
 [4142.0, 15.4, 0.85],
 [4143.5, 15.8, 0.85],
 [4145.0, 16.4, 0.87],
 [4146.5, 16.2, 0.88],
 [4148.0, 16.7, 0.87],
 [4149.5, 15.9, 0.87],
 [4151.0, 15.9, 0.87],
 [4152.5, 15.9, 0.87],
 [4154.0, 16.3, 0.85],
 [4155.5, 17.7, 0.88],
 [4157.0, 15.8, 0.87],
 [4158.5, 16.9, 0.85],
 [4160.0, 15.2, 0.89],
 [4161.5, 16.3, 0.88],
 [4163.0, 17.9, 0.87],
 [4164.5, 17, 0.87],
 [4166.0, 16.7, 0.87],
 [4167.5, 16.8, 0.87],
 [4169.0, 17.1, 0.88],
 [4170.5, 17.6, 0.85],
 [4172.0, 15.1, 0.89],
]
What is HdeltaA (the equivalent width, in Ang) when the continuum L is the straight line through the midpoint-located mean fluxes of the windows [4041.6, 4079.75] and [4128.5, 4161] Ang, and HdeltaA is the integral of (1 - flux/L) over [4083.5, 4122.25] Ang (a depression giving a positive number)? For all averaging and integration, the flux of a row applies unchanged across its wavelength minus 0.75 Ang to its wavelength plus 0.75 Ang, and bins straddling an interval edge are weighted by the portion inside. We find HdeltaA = 3.0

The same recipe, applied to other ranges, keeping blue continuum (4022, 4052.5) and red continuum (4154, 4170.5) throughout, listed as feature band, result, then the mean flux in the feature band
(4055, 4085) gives 1.1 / 16.1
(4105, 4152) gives 1.4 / 16.3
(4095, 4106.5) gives 2.7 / 12.8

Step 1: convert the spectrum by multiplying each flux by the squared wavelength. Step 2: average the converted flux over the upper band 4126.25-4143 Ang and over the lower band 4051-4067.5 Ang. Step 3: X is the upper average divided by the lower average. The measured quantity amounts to 1.04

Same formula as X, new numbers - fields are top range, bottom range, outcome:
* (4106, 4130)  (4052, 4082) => 1.04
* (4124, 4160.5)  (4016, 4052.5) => 1.03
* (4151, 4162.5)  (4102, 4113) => 1.14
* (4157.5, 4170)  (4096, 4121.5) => 1.17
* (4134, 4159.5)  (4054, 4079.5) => 1.06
